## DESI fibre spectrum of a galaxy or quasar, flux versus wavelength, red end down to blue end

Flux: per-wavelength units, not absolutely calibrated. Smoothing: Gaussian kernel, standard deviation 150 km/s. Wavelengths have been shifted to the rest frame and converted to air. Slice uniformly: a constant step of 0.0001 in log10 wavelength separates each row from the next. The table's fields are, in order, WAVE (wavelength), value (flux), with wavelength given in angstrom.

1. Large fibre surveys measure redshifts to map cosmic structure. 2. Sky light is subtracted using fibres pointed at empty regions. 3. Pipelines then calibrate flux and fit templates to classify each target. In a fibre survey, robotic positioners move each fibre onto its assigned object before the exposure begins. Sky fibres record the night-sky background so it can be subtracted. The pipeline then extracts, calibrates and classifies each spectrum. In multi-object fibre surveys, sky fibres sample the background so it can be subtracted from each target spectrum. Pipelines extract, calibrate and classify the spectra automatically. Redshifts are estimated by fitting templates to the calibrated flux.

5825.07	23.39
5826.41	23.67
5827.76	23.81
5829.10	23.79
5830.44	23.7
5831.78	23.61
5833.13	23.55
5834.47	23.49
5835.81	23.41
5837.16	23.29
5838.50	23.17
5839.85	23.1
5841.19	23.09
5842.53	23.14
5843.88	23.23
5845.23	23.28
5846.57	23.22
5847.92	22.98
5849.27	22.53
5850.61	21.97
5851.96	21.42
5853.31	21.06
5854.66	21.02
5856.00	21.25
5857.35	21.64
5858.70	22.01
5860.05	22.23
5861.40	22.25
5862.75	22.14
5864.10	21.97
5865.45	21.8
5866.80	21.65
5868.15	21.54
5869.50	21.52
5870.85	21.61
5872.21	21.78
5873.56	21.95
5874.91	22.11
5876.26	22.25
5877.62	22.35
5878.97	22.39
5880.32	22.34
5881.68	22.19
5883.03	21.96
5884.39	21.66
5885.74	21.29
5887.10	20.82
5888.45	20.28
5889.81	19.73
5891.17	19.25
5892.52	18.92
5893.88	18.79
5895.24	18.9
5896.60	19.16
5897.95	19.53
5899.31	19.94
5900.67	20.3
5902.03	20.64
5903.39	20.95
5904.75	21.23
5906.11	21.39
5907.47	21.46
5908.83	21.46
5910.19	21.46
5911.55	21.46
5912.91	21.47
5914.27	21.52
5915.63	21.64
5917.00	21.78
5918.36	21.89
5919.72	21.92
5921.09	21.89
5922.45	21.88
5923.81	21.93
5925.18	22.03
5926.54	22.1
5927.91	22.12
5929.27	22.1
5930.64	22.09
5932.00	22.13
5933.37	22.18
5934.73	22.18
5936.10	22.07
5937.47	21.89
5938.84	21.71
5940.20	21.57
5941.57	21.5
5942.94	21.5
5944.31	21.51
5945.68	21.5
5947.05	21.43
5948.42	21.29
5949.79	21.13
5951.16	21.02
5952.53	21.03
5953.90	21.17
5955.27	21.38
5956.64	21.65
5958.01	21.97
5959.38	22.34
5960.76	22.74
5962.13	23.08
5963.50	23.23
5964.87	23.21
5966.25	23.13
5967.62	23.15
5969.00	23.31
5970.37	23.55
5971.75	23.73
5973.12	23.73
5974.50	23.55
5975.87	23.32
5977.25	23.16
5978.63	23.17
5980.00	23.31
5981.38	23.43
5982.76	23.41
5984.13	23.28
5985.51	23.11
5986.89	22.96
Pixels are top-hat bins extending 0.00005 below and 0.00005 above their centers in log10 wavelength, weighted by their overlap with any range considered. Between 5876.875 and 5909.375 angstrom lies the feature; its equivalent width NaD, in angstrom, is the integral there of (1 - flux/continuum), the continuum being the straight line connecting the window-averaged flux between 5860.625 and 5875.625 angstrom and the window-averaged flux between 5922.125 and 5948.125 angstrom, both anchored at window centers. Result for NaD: 1.7 angstrom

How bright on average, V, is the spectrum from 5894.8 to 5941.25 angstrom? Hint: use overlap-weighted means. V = 21.4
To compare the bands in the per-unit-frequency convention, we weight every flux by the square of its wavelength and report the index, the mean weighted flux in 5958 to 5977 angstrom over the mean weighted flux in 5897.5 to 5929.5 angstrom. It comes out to 1.10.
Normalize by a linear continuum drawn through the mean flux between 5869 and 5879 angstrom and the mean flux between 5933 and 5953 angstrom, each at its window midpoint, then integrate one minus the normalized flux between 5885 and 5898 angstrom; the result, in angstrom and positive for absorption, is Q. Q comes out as 1.30 angstrom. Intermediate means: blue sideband 22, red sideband 21.6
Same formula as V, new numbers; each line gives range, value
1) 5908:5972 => 22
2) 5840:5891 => 21.9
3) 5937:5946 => 21.6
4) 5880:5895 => 20.6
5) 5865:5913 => 21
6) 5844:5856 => 22.2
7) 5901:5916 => 21.3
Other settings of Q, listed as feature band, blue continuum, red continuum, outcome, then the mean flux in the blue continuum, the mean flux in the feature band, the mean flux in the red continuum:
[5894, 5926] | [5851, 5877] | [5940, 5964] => 0.9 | 21.7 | 21.1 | 21.7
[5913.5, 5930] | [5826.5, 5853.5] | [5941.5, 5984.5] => 0.6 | 23.1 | 21.9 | 22.5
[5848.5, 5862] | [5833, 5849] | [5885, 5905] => 0.4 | 23.2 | 21.7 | 20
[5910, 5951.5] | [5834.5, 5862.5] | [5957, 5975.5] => 2.1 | 22.5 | 21.7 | 23.1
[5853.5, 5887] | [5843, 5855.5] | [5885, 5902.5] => -1.2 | 22.3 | 21.8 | 19.8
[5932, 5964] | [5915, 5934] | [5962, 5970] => 1.3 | 22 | 21.8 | 23.2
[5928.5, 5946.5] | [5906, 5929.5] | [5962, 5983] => 0.4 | 21.8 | 21.8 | 23.3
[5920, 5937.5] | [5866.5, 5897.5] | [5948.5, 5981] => -0.1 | 21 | 22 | 22.6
